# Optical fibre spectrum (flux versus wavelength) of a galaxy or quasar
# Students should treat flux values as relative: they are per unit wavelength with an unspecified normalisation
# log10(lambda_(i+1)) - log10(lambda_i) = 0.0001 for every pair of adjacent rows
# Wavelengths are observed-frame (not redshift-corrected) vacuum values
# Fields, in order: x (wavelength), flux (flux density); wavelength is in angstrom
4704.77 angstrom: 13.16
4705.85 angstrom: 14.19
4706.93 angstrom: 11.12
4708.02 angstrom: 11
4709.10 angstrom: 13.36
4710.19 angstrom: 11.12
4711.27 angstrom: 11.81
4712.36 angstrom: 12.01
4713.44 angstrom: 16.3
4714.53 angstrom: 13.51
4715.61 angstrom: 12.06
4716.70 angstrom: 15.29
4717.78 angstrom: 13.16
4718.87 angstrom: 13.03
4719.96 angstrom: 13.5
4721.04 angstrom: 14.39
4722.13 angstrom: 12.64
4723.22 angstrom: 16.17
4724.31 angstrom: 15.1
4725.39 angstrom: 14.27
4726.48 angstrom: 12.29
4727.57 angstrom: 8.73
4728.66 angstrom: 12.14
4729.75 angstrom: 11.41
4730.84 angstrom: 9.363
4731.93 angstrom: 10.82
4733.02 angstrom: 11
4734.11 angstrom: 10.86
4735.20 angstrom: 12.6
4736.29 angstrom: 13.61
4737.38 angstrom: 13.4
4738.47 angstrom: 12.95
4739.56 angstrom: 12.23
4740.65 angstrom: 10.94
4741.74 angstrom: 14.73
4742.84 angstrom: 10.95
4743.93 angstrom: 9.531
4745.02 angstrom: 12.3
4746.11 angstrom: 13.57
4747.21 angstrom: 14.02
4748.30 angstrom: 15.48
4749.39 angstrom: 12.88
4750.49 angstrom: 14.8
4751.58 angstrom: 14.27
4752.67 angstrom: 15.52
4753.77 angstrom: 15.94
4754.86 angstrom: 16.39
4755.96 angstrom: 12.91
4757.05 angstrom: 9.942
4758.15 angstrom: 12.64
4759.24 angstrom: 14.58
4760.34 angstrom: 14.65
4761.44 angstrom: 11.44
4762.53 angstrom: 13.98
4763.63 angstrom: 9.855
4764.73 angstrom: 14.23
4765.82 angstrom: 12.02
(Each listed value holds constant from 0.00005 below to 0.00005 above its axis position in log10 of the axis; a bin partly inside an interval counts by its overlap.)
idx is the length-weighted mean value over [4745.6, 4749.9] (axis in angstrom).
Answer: 14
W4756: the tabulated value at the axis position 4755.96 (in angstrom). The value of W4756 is 12.91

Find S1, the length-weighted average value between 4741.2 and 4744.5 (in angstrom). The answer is 11.7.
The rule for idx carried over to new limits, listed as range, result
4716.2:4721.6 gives 13.9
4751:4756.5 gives 15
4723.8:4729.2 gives 12.5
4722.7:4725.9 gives 15.2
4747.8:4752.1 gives 14.3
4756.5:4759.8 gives 12.4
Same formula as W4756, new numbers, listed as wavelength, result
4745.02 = 12.3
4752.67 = 15.52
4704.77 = 13.16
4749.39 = 12.88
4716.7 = 15.29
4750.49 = 14.8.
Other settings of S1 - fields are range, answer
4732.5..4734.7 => 11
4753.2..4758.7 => 13.6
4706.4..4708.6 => 11.1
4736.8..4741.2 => 12.4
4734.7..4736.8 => 13.1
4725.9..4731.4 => 10.8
